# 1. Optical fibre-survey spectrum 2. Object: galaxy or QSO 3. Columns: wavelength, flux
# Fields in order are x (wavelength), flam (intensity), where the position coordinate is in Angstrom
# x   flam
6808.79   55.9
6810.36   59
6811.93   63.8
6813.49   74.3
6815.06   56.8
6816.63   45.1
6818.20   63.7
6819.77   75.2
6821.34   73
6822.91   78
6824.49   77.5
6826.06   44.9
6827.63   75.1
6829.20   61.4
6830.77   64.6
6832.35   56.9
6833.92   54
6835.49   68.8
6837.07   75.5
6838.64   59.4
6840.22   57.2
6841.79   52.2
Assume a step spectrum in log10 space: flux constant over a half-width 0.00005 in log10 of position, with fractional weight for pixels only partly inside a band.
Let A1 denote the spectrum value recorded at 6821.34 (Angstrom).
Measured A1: 73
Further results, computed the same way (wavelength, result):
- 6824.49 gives 77.5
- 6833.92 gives 54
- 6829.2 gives 61.4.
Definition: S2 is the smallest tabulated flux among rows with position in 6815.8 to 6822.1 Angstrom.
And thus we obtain 45.1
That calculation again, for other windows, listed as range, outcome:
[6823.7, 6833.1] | 44.9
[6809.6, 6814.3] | 59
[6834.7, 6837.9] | 68.8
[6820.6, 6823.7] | 73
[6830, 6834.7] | 54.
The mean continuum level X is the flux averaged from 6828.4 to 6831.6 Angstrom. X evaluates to 63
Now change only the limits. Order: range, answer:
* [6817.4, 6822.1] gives 70.5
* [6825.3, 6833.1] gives 60.6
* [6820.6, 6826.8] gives 68.4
